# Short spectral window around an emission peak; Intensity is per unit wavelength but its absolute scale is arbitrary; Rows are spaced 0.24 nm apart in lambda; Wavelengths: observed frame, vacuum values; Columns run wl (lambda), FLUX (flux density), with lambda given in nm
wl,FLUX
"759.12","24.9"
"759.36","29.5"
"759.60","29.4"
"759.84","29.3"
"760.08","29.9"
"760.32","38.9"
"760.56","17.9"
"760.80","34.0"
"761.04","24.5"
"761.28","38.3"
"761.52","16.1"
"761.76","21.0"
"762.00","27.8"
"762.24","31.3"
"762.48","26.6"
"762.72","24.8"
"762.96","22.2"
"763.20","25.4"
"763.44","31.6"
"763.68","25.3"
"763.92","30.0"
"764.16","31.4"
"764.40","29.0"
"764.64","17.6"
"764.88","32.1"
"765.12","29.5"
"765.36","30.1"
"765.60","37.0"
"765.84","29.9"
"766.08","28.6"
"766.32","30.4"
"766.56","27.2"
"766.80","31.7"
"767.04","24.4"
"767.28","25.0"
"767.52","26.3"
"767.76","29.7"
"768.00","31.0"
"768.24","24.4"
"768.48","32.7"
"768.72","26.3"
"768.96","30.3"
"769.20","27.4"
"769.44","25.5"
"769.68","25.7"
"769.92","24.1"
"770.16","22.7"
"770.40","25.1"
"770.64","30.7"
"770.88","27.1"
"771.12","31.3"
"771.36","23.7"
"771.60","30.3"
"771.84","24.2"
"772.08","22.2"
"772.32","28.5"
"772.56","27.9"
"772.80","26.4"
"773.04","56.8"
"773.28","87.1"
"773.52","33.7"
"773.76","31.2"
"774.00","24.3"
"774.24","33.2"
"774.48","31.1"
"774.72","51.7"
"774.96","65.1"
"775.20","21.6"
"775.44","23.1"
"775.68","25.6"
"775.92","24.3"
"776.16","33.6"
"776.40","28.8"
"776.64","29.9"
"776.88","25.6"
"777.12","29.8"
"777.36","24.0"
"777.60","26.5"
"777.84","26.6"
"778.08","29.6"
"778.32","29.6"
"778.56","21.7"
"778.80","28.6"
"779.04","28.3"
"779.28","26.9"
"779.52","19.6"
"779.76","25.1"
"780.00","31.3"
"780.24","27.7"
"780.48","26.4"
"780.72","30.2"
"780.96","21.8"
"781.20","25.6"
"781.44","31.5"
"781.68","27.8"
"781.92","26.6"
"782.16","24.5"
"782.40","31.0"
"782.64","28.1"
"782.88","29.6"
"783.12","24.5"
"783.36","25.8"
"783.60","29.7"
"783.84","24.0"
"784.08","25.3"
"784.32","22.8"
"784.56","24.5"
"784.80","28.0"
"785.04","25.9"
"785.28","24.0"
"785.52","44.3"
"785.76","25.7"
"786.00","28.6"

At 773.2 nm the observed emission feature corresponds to [S II]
